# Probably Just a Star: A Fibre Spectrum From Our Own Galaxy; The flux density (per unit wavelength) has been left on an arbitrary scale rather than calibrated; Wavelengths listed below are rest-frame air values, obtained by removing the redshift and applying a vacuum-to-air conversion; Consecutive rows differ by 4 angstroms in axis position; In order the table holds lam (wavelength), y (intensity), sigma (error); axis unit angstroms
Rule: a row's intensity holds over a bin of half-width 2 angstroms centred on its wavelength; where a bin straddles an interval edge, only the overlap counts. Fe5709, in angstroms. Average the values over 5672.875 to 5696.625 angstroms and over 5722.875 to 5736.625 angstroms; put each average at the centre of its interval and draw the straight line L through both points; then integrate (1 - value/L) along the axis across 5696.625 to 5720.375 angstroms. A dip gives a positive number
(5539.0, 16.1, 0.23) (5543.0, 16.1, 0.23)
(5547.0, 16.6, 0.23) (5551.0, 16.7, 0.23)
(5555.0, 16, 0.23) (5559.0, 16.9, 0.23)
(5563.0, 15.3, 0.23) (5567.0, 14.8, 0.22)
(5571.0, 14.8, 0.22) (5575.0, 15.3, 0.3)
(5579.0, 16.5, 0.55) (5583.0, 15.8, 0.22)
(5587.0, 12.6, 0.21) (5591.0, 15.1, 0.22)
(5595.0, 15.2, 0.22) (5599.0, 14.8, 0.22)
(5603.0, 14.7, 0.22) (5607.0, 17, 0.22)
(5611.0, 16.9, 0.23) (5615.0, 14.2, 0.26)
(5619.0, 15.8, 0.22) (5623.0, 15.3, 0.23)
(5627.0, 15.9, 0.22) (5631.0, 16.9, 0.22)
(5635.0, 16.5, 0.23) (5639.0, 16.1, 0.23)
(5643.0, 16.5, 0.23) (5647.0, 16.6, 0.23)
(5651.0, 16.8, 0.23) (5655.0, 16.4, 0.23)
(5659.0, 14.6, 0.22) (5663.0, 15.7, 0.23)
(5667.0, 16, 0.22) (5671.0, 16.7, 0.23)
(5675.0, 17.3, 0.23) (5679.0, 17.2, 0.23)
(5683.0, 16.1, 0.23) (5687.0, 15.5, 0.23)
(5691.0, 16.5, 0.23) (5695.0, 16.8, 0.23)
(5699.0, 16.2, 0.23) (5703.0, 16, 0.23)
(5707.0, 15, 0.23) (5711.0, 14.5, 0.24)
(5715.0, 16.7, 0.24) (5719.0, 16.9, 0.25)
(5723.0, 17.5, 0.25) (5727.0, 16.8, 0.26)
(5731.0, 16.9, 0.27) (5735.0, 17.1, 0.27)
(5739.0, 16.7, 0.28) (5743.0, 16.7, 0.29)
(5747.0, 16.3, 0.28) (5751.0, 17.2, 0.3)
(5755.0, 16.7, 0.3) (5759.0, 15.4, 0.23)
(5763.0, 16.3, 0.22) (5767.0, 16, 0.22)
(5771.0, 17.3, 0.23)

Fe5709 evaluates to 1.32 angstroms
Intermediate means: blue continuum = 16.6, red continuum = 17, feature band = 15.9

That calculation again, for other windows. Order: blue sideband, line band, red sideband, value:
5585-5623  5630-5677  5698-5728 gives -2.14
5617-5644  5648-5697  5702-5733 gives -0.29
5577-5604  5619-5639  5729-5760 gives -0.93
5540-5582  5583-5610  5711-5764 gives 1.70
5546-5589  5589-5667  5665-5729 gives 0.40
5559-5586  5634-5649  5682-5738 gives -0.51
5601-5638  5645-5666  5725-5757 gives 0.21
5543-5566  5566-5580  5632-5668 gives 0.78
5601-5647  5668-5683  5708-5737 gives -0.52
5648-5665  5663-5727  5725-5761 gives -0.32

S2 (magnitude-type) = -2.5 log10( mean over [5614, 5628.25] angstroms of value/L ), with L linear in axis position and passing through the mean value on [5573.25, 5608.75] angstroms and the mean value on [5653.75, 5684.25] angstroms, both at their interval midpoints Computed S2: 0.02 mag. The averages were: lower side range 15.2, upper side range 16.2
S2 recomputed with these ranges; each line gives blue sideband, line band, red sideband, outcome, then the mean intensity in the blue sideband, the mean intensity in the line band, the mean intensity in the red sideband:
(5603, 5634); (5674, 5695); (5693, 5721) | -0.03 mag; 15.9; 16.5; 16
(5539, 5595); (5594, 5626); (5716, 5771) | 0.02 mag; 15.6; 15.5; 16.7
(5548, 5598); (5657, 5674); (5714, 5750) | 0.03 mag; 15.4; 15.8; 16.9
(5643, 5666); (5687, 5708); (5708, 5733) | 0.02 mag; 16.1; 16.1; 16.5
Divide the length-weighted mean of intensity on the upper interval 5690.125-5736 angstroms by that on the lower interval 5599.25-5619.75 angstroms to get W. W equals 1.05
